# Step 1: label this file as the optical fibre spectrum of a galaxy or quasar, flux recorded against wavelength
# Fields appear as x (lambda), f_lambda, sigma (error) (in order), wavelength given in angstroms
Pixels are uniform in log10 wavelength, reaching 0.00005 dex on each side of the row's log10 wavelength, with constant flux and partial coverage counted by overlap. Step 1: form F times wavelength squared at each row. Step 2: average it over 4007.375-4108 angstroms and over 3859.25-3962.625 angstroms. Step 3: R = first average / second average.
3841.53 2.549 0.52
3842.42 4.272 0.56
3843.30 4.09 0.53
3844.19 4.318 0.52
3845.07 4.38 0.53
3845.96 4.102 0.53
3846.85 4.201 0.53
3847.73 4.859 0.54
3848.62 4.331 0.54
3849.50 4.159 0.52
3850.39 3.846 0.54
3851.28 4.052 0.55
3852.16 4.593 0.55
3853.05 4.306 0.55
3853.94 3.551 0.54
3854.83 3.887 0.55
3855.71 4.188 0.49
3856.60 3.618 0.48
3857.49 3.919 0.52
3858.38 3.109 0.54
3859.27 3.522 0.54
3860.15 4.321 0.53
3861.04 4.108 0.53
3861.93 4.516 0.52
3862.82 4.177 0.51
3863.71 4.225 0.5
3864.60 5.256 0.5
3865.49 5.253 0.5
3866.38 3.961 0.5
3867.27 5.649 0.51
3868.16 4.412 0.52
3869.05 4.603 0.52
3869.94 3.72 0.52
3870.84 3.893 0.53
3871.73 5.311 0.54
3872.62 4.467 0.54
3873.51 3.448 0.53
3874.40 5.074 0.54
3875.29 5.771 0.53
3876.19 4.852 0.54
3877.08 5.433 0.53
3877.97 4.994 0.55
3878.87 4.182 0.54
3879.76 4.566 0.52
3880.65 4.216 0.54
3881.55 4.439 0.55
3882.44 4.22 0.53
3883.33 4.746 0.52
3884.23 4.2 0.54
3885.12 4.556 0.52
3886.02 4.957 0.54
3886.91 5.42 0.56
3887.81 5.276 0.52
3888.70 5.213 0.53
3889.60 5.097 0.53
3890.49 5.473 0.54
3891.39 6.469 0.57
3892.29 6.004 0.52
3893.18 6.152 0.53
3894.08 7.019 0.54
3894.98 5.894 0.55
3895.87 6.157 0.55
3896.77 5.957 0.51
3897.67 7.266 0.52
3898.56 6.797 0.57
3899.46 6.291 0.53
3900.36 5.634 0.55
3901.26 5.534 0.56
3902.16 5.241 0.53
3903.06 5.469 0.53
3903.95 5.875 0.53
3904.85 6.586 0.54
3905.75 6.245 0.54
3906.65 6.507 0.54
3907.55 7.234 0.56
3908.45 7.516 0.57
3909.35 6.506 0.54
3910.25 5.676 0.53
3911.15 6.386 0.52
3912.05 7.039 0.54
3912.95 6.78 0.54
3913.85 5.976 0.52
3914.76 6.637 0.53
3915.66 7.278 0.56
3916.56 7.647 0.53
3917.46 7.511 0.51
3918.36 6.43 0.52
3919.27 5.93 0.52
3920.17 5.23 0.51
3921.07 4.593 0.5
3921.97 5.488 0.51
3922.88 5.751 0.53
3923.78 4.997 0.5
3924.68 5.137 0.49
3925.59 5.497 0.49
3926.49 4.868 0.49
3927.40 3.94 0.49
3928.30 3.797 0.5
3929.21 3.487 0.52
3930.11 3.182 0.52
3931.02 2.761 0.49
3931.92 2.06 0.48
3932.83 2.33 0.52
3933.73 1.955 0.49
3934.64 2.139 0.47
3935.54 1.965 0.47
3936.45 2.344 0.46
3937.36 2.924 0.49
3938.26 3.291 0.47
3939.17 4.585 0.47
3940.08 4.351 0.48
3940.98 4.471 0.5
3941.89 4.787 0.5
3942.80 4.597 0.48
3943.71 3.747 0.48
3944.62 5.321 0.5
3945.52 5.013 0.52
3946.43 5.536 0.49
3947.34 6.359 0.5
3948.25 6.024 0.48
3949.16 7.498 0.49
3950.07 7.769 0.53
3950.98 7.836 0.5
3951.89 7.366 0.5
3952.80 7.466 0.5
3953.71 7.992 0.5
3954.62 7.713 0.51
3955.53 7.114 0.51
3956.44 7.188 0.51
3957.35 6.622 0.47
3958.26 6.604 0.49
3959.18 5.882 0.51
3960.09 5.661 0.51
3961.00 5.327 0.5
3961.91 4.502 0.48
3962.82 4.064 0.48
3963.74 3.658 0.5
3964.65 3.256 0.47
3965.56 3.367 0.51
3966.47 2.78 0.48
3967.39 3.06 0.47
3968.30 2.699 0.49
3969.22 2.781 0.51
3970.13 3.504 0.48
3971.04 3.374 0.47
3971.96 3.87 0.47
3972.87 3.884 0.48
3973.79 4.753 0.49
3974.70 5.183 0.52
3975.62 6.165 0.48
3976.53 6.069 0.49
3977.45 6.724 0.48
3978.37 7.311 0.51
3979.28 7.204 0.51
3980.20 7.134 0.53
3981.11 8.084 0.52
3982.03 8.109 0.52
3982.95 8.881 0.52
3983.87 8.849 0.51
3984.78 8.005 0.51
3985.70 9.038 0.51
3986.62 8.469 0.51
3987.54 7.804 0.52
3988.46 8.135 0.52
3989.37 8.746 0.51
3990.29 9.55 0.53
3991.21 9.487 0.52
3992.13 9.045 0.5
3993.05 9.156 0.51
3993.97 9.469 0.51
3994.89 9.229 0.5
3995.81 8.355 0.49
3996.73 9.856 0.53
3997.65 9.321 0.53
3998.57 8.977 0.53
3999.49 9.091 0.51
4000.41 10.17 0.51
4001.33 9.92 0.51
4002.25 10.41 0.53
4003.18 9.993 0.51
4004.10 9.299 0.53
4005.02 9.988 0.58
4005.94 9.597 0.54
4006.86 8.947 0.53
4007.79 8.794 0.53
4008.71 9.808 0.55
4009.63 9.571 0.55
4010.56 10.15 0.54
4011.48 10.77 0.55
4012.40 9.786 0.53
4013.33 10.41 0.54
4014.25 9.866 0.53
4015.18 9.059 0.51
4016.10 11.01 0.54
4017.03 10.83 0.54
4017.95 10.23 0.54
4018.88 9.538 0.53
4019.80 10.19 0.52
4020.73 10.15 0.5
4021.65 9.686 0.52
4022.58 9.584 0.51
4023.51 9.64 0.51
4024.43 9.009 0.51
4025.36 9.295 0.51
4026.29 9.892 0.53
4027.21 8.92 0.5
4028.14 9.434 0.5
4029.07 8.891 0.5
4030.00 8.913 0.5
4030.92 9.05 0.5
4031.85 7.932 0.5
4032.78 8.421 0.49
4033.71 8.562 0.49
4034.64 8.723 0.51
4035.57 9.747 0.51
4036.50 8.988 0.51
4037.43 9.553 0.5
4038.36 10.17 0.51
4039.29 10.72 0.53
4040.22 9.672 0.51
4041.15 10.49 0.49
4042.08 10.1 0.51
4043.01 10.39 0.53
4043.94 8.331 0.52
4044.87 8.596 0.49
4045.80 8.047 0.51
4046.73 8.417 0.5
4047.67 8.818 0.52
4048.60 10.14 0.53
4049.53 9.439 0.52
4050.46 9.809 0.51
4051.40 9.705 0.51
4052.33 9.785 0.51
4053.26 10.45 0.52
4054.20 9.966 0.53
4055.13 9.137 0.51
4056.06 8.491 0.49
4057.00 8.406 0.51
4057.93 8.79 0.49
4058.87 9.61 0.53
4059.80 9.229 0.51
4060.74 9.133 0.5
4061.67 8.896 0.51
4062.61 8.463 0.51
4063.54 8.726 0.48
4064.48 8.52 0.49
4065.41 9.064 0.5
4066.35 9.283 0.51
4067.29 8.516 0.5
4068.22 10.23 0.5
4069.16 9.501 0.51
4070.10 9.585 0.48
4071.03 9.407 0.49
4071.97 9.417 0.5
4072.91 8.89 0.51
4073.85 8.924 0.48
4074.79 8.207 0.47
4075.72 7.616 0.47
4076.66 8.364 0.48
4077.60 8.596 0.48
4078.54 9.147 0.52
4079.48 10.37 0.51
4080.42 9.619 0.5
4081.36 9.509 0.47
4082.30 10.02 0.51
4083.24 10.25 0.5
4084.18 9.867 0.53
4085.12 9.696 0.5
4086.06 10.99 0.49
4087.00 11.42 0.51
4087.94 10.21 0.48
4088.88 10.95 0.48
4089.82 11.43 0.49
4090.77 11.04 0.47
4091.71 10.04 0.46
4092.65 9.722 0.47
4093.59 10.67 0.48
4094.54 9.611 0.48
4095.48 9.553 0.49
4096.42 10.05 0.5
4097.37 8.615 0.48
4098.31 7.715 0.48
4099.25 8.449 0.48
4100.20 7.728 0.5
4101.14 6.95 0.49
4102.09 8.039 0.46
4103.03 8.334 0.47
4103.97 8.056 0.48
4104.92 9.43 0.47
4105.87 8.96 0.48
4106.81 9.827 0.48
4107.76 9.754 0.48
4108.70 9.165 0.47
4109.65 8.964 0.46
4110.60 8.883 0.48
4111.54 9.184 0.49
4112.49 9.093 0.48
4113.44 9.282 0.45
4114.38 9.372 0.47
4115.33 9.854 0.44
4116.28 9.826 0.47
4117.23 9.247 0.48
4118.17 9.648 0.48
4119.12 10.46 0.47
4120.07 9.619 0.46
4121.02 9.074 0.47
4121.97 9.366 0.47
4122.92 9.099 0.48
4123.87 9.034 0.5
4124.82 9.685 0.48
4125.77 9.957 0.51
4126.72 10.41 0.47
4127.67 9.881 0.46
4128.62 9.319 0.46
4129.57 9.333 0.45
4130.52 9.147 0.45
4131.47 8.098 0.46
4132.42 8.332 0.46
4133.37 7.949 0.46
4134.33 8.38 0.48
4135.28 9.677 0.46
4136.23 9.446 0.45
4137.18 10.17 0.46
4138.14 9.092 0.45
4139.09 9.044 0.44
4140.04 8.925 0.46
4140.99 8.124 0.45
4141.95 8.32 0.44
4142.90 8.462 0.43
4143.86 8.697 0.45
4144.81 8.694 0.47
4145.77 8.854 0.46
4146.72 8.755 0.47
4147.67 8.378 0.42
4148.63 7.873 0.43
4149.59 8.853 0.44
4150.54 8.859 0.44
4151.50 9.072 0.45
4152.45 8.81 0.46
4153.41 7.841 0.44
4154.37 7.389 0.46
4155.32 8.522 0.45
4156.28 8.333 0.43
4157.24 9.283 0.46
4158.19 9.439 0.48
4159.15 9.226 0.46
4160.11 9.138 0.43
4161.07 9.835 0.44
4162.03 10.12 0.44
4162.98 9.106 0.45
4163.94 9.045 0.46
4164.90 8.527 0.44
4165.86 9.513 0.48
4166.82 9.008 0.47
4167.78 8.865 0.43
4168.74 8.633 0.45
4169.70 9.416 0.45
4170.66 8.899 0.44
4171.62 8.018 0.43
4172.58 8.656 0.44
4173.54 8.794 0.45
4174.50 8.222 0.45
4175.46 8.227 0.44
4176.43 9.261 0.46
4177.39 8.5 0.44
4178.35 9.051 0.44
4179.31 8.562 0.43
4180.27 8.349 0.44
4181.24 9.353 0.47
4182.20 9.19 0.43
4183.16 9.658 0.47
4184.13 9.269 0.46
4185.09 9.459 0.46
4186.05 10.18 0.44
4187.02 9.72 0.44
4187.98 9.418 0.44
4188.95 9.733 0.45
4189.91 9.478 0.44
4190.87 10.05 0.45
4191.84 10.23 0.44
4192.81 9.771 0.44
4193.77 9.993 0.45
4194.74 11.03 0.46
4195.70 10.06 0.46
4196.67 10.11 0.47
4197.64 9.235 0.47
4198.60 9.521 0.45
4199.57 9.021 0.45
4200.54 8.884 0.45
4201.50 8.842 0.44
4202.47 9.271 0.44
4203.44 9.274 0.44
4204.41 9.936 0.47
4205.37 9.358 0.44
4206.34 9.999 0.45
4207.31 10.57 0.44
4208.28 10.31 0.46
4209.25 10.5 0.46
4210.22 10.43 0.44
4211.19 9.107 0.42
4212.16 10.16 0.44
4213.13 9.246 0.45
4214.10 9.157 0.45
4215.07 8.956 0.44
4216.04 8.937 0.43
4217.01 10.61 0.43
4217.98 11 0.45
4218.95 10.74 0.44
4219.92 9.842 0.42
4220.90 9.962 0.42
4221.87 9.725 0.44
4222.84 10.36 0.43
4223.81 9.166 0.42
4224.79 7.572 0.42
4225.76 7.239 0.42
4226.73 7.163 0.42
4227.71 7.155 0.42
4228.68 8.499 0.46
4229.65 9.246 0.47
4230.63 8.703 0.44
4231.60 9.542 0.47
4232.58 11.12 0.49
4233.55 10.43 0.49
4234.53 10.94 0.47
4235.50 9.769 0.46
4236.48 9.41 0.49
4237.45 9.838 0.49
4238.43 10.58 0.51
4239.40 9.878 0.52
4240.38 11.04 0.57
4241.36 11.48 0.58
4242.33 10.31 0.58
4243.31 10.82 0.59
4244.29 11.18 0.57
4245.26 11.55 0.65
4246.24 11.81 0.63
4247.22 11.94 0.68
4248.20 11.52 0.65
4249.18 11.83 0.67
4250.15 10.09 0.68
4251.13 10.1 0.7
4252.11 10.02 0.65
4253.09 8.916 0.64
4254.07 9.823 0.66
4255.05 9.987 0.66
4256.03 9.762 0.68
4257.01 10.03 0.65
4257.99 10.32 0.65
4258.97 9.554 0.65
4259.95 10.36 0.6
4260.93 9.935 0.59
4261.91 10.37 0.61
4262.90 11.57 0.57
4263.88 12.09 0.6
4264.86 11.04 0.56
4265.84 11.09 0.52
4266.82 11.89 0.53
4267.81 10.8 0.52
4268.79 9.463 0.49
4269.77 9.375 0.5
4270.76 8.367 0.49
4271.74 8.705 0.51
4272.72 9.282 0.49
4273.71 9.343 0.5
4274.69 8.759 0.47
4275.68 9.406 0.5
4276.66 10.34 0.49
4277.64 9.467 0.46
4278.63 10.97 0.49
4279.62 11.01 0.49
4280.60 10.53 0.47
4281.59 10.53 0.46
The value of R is 1.91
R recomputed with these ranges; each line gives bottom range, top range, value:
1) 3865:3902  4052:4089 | 1.98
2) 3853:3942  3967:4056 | 1.86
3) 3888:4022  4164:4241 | 1.60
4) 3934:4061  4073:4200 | 1.26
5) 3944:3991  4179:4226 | 1.74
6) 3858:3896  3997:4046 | 2.13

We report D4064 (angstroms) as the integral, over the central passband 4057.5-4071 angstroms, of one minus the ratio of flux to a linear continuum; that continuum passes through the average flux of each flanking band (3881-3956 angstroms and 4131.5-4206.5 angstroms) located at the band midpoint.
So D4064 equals -2.8 angstroms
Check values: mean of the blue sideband 5.45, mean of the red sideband 9.08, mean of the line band 9.12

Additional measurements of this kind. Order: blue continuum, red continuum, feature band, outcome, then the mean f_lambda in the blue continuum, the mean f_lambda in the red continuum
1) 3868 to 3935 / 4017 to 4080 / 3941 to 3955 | 0.6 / 5.28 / 9.26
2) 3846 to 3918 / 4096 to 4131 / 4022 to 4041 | -3.7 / 5.22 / 9.16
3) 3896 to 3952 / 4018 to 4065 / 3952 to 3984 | 5.6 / 5.33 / 9.3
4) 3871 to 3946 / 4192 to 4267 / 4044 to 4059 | -3.9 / 5.13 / 10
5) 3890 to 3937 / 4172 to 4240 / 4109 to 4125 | -2.2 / 5.43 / 9.48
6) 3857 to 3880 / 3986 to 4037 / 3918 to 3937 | 7.3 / 4.49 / 9.41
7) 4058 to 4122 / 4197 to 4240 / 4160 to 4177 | 0.9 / 9.34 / 9.53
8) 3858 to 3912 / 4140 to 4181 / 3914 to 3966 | 7.5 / 5.27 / 8.76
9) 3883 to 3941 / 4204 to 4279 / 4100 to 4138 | -4.3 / 5.26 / 10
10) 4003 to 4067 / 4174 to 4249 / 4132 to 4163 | 2.6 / 9.43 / 9.72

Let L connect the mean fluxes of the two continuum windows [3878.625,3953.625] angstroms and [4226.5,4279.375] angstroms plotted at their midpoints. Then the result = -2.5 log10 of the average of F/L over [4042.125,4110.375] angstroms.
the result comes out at -0.22 mag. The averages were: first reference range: 5.35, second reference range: 10.1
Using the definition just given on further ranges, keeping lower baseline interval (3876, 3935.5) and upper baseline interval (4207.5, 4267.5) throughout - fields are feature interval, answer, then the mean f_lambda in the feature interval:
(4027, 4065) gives -0.244 mag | 9.21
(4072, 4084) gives -0.171 mag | 9.15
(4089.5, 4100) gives -0.195 mag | 9.63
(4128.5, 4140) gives -0.045 mag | 8.99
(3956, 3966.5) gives 0.223 mag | 4.99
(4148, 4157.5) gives 0.054 mag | 8.46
